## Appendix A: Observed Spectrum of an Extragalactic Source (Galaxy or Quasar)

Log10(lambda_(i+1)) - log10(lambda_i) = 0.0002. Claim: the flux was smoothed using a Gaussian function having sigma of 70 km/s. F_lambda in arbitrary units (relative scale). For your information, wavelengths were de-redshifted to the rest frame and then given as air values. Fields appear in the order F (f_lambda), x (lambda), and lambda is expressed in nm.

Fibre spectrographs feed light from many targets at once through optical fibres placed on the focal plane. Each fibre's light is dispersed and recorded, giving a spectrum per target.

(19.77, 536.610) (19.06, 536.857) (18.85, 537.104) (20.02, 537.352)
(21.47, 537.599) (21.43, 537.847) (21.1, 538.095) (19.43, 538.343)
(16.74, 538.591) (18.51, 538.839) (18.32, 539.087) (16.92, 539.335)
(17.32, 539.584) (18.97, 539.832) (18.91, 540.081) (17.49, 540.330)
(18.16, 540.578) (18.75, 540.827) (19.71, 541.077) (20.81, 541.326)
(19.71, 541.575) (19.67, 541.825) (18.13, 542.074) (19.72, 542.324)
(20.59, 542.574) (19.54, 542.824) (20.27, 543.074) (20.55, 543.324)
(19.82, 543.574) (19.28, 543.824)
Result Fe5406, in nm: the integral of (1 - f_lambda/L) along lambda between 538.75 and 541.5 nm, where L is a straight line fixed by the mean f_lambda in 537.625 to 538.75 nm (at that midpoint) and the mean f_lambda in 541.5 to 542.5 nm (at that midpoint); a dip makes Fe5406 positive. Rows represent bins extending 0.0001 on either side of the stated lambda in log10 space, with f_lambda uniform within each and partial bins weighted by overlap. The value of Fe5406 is 0.14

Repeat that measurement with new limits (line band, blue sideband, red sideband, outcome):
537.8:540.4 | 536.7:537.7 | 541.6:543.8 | 0.16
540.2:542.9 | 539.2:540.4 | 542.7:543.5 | -0.03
